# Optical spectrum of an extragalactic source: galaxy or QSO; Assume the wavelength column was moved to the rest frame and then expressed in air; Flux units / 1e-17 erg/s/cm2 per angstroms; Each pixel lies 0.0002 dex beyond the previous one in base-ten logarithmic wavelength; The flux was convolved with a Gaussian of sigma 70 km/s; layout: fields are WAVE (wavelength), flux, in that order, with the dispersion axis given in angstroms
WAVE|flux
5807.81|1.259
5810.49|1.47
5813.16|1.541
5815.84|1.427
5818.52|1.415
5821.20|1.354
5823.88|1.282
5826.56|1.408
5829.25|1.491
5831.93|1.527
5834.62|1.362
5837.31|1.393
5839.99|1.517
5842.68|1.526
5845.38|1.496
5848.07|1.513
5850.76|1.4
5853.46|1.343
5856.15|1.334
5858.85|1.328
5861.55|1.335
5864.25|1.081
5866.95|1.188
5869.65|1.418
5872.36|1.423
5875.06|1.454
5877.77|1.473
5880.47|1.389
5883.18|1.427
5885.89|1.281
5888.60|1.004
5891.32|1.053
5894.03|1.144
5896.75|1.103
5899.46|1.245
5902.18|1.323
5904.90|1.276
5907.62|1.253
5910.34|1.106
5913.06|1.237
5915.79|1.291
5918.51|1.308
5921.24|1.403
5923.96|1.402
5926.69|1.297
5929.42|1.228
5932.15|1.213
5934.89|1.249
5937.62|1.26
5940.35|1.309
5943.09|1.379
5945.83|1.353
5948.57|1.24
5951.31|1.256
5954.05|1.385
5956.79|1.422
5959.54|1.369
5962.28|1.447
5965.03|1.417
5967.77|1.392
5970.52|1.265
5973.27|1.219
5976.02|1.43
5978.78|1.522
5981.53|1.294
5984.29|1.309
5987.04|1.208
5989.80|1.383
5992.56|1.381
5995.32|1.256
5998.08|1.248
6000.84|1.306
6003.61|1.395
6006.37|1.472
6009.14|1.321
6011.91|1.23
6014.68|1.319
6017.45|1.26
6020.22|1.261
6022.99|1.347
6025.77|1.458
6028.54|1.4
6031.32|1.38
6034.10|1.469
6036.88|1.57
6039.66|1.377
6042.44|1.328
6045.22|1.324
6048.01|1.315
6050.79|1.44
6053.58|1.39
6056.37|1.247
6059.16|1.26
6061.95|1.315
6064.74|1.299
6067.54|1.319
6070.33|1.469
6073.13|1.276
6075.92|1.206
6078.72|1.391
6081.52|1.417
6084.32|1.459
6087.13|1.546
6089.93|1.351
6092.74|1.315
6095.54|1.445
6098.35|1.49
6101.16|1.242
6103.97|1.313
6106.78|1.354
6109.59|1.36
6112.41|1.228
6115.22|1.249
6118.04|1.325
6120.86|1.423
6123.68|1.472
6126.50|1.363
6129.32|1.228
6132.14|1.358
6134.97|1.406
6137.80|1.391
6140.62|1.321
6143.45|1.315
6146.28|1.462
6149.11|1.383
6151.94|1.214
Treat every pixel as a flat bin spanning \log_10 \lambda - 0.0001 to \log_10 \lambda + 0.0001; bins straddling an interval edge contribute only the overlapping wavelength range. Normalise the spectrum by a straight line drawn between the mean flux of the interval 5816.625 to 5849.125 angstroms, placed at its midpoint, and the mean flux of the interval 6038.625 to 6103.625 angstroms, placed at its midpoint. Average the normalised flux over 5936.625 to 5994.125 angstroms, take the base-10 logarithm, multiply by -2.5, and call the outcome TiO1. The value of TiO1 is 0.04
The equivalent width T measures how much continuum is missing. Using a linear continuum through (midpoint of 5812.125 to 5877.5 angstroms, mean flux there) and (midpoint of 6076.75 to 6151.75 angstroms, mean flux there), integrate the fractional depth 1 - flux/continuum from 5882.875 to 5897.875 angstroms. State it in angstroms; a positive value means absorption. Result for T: 2.6 angstroms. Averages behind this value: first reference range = 1.4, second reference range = 1.37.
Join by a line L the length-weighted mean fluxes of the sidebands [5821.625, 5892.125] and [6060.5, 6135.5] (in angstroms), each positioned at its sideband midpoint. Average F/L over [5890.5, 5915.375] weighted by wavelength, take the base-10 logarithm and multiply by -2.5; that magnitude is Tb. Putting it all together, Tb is 0.14 mag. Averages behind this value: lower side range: 1.37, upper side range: 1.36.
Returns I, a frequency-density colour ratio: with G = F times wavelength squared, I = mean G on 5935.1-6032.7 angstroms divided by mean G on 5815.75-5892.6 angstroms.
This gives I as 1.02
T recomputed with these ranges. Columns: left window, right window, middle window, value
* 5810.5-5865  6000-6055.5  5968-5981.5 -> 0.2 angstroms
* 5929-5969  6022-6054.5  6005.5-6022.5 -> 0.9 angstroms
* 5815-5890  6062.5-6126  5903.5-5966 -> 2.9 angstroms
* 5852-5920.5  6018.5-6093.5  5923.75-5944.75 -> 0.2 angstroms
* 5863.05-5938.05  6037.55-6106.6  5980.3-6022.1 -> 0.4 angstroms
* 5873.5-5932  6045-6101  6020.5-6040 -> -1.2 angstroms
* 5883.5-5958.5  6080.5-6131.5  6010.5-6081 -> -0.8 angstroms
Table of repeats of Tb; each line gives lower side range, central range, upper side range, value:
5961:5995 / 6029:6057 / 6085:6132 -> -0.03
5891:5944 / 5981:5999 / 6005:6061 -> 0.02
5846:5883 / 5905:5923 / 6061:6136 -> 0.08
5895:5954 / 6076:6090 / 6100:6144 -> -0.08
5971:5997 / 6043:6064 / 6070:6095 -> 0.03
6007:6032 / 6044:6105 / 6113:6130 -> -0.01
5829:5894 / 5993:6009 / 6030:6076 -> 0.02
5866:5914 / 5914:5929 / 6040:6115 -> -0.04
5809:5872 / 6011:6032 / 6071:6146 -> 0.03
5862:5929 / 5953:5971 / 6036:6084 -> -0.07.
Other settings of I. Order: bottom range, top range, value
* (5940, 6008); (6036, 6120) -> 1.04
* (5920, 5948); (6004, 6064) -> 1.07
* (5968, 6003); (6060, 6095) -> 1.06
